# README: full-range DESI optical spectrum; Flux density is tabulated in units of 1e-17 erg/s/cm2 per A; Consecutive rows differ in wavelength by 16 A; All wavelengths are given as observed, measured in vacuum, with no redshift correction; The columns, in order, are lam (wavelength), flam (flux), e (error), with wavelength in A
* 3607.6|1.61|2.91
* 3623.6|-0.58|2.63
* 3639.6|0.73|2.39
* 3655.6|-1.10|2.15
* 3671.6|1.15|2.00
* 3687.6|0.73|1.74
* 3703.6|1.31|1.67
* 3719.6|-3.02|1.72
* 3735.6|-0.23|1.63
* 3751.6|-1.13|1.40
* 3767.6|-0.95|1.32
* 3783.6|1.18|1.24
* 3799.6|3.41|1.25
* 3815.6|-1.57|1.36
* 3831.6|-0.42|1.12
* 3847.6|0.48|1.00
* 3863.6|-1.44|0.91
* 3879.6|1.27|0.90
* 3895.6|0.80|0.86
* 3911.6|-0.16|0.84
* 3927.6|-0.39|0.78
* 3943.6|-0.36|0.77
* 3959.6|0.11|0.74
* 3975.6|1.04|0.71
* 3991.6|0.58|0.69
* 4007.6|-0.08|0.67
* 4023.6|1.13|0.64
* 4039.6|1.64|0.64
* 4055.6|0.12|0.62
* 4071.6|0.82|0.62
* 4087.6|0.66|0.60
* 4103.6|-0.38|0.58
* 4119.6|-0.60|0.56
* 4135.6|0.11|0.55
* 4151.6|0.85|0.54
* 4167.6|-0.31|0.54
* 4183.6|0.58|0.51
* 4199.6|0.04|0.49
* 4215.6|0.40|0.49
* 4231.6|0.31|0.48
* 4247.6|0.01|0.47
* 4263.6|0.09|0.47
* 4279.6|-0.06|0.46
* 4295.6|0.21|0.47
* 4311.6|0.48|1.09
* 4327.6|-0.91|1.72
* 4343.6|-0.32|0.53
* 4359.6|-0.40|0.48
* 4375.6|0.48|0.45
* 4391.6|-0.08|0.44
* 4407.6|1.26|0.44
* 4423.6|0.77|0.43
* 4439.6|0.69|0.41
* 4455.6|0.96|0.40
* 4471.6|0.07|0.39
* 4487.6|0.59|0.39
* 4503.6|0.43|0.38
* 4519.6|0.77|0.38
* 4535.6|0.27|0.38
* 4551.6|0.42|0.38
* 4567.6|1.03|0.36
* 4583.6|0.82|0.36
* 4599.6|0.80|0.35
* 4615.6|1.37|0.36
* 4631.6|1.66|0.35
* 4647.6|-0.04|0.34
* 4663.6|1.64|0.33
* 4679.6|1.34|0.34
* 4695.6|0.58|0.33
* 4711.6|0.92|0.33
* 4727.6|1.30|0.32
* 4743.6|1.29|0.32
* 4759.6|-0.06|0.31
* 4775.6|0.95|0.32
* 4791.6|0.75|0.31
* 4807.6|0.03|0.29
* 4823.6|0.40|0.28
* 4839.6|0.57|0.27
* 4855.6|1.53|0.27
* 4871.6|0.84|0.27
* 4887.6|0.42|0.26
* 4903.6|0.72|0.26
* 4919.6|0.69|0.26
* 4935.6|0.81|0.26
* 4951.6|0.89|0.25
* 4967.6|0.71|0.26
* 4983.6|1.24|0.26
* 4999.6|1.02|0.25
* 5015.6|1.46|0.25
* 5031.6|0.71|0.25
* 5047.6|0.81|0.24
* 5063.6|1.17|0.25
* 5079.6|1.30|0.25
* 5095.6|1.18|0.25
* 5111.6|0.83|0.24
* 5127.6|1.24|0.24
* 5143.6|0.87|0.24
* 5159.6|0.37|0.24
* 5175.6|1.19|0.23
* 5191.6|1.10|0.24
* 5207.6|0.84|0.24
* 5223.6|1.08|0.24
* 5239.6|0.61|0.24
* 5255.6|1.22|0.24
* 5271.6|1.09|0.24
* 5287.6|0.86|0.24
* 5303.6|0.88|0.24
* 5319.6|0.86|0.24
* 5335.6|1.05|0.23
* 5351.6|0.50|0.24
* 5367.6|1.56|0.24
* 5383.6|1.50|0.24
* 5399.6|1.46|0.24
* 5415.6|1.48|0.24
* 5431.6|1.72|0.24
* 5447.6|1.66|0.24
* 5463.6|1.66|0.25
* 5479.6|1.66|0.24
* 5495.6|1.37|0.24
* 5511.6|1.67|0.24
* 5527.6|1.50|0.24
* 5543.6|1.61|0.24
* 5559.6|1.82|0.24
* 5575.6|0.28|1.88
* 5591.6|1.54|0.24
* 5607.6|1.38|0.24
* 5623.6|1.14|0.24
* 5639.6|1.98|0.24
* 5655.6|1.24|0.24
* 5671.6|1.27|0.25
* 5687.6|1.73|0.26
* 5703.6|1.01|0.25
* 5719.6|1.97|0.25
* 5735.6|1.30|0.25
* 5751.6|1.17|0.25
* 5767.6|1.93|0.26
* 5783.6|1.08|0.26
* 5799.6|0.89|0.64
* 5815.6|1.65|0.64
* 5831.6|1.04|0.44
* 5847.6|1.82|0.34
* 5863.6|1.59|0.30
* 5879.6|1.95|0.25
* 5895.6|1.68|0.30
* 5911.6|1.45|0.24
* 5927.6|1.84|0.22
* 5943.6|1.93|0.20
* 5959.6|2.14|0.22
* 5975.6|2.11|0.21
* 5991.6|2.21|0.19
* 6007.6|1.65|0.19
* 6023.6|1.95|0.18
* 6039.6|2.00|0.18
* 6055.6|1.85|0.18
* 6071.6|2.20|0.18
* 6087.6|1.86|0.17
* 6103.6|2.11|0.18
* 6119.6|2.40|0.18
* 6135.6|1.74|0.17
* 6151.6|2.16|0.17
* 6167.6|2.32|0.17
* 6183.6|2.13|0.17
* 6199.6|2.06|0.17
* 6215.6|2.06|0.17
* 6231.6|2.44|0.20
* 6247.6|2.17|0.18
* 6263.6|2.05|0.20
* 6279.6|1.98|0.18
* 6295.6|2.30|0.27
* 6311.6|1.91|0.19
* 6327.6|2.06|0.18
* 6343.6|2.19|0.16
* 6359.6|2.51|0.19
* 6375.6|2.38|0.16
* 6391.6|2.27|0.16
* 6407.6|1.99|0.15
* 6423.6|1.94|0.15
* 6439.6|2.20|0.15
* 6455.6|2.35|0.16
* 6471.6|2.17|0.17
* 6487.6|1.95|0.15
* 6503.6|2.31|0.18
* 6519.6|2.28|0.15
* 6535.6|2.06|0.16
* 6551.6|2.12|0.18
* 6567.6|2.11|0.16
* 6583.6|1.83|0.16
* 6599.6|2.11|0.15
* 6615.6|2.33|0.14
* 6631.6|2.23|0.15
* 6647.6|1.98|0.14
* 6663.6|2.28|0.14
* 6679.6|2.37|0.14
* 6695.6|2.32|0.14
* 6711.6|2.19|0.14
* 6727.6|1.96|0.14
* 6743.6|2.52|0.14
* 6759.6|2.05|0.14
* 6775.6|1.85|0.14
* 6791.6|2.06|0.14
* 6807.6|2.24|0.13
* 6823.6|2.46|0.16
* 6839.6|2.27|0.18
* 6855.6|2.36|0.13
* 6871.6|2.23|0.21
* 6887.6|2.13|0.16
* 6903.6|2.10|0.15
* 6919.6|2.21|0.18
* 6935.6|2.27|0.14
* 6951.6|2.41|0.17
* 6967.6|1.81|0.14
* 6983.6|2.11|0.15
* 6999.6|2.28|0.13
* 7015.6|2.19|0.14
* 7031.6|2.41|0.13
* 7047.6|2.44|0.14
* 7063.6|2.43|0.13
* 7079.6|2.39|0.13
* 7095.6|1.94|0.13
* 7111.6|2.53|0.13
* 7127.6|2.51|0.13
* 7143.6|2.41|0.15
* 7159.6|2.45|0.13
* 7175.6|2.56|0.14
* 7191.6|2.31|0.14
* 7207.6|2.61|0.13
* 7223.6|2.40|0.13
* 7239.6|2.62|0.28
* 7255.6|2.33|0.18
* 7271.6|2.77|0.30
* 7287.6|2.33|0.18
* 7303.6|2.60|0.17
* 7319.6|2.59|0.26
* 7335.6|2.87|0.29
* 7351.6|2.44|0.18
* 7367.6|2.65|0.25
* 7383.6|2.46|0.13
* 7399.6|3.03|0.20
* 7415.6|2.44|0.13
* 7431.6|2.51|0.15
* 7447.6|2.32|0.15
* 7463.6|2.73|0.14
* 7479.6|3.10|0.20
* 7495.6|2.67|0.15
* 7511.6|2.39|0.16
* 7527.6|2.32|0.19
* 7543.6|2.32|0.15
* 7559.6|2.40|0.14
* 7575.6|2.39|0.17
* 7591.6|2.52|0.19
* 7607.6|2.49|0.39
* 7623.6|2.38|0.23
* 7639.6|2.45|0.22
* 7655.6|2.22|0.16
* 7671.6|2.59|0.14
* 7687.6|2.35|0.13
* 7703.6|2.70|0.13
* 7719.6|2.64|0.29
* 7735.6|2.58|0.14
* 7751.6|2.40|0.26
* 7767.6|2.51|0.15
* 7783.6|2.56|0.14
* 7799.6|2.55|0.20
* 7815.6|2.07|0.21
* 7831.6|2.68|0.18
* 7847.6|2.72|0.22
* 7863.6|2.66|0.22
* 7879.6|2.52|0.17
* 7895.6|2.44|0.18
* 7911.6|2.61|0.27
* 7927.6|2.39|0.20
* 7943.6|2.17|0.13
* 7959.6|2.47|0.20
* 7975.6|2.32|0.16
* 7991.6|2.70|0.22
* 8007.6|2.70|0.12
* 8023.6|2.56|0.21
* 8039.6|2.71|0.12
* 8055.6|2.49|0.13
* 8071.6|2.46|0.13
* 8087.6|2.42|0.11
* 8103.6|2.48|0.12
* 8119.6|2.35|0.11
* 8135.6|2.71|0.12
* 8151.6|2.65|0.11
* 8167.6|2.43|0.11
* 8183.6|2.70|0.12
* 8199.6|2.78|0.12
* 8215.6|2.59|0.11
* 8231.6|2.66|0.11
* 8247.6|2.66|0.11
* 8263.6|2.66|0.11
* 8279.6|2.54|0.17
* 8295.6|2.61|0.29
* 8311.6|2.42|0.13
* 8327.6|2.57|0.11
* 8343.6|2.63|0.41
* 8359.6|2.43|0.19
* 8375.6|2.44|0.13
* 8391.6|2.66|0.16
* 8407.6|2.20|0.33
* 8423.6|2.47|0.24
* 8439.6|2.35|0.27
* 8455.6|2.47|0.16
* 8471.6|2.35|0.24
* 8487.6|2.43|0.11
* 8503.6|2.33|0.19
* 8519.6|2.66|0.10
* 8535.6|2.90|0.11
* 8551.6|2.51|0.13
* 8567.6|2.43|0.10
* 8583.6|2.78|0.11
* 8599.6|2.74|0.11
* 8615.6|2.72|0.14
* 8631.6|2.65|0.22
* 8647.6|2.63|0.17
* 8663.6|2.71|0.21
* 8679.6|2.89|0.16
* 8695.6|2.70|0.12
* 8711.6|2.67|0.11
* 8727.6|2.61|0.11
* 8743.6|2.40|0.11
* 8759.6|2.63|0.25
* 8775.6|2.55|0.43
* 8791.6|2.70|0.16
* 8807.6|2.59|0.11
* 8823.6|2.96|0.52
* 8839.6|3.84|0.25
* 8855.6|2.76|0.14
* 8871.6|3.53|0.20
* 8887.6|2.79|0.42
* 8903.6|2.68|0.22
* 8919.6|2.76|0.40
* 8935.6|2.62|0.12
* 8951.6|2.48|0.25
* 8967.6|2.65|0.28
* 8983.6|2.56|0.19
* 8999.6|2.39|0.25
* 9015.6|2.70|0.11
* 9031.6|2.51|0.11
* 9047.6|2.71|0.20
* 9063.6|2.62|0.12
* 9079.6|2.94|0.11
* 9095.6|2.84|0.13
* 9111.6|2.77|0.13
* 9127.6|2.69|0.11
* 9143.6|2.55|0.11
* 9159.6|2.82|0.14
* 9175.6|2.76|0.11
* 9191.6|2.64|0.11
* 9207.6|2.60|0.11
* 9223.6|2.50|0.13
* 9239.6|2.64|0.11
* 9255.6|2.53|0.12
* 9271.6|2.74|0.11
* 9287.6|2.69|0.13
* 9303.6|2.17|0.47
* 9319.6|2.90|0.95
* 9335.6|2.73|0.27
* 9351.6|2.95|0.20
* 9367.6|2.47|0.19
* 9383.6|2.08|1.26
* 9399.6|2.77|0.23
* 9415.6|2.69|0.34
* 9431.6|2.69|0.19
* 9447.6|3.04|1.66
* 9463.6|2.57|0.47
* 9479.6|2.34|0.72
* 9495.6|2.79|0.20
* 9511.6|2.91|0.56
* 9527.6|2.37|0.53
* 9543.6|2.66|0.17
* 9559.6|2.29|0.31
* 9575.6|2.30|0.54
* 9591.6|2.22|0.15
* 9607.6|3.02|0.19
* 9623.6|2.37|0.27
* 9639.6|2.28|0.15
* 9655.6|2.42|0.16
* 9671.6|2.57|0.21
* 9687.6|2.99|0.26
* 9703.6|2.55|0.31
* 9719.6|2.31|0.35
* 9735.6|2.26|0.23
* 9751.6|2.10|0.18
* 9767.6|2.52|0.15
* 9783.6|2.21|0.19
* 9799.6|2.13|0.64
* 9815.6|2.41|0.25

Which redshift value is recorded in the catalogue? 0.347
